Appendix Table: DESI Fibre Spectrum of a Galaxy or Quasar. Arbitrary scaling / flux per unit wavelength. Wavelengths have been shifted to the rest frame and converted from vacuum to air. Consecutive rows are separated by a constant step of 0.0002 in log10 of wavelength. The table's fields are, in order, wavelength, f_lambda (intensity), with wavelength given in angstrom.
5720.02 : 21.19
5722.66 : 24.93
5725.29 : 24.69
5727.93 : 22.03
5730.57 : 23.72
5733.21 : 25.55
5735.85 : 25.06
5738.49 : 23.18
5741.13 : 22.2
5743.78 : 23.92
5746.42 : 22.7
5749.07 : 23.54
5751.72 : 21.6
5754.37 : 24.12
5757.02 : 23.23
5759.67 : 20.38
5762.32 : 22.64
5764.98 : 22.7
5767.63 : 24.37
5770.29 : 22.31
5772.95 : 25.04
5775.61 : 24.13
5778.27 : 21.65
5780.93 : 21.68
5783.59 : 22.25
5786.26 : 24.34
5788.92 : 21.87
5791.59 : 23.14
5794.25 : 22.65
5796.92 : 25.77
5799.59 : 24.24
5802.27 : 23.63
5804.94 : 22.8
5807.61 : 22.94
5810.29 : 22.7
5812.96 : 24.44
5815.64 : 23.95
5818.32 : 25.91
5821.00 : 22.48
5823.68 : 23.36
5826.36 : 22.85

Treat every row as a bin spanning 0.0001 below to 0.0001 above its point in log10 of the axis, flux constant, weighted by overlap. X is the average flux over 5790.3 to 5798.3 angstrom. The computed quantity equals 23.9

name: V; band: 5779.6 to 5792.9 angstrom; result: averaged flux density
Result 22.7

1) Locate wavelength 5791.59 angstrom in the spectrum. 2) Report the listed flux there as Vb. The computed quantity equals 23.14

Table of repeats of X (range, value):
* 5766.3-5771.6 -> 23.4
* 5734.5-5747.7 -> 23.4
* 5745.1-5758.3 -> 23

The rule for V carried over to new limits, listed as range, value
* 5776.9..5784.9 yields 21.9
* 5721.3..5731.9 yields 23.8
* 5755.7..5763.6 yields 22.1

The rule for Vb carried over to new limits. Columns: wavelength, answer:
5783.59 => 22.25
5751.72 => 21.6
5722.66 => 24.93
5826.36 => 22.85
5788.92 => 21.87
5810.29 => 22.7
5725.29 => 24.69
